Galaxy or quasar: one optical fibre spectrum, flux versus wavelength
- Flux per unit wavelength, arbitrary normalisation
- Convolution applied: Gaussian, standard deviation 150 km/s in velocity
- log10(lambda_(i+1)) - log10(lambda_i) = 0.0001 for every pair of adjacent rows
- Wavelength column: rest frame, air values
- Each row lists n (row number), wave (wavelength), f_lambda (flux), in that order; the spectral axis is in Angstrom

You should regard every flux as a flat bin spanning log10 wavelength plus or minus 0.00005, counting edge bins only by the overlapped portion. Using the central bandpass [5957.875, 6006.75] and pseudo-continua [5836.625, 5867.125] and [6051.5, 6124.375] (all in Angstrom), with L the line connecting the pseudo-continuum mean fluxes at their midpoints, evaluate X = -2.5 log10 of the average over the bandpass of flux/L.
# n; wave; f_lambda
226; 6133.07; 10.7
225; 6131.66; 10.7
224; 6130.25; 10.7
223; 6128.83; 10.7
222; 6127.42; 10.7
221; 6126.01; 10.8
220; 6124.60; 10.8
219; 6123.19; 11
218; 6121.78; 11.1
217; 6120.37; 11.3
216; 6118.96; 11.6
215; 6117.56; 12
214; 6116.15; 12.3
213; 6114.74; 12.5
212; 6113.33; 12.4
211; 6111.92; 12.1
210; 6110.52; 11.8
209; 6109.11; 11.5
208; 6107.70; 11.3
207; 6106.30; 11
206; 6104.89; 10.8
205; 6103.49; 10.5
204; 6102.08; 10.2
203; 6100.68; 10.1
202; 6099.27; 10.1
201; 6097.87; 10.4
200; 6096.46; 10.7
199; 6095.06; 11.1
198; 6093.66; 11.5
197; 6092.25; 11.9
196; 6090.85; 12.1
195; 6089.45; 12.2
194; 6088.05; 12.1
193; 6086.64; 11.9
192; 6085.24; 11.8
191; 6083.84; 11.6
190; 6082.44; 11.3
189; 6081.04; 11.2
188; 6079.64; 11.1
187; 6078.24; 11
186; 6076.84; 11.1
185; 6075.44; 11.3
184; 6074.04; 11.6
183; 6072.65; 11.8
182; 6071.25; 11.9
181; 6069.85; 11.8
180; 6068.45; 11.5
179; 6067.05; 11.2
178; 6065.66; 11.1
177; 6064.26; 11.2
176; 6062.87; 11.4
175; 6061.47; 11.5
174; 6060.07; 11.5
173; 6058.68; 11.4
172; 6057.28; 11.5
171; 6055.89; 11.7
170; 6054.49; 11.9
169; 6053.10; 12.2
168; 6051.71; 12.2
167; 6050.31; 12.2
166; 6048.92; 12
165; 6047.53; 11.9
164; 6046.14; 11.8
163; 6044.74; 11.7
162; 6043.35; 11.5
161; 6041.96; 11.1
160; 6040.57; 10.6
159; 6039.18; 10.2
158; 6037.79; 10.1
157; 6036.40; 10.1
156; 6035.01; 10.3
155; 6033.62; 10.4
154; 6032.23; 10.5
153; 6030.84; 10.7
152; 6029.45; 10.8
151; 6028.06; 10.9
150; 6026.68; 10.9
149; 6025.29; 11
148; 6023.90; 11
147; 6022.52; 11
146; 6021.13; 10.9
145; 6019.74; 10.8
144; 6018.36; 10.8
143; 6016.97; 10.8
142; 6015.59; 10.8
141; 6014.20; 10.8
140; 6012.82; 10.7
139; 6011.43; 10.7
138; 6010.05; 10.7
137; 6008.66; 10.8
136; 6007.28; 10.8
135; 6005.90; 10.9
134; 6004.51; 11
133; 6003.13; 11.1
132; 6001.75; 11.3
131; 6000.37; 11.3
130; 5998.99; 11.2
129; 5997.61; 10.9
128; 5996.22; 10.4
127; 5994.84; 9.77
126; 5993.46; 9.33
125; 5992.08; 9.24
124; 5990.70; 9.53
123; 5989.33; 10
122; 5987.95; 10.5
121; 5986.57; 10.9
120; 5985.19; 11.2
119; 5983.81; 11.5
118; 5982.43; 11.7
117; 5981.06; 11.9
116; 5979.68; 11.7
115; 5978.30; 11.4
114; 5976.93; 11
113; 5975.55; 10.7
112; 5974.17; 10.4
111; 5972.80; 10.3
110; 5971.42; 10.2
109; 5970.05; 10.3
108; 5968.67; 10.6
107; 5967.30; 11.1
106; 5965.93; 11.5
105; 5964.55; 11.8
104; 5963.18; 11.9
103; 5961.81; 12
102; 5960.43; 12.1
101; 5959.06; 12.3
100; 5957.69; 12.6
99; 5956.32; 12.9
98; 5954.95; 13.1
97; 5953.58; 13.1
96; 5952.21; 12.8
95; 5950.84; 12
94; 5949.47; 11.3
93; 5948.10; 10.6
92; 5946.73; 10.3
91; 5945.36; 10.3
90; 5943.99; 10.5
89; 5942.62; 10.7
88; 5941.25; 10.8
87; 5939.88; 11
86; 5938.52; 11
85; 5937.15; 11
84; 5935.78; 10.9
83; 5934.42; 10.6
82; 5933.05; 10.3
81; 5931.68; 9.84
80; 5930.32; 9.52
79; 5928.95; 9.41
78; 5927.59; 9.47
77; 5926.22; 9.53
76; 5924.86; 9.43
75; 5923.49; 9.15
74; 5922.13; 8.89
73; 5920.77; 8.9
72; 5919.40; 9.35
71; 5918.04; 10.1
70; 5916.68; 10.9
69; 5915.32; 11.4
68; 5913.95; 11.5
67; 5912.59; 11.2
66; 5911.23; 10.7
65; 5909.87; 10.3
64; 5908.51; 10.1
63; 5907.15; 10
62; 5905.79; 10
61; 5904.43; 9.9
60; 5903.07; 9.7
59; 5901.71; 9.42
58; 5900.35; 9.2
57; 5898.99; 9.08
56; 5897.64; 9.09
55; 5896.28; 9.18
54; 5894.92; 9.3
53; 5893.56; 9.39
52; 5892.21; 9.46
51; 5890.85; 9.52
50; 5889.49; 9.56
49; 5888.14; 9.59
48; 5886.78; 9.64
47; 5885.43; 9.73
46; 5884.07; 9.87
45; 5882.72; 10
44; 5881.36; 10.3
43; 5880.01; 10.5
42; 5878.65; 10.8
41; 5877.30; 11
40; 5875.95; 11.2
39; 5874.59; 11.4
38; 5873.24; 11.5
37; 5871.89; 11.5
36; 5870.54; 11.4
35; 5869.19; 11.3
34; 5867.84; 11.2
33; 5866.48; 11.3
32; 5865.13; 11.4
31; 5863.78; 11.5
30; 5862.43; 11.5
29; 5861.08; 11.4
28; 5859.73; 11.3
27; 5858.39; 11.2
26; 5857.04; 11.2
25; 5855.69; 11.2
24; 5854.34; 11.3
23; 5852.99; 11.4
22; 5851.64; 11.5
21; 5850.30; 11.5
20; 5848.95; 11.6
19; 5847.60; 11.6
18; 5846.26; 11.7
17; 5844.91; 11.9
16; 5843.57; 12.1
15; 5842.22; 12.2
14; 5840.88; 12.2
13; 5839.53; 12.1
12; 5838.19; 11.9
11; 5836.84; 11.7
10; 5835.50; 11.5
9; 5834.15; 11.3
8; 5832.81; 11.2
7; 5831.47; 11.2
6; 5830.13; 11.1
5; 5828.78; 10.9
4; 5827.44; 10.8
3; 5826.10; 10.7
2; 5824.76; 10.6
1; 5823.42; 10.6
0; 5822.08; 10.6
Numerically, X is 0.05 mag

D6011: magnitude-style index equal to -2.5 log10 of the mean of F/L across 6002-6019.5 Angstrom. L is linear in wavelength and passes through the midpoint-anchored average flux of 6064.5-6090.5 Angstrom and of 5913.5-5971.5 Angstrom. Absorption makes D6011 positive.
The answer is 0.04 mag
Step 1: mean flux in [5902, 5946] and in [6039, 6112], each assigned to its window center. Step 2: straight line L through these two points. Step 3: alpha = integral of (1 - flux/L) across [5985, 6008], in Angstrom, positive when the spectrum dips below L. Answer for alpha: 0.5 Angstrom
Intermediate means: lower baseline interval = 10.2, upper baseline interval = 11.4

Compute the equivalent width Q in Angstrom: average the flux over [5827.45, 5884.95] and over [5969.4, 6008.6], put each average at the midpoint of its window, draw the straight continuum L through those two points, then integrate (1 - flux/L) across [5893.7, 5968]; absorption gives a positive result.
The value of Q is 2.5 Angstrom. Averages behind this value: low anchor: 11.3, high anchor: 10.7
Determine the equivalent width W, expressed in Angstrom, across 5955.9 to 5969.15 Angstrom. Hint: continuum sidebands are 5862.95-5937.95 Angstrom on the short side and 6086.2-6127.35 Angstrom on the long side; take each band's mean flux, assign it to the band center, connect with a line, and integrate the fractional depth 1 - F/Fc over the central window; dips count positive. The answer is -1.7 Angstrom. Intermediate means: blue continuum 10.2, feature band 11.9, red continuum 11.3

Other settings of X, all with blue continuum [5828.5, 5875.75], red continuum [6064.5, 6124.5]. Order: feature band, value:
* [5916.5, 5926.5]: 0.21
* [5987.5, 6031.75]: 0.07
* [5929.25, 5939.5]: 0.10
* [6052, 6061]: -0.03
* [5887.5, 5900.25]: 0.22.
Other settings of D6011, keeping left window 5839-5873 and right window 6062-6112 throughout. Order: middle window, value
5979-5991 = 0.04 mag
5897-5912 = 0.17 mag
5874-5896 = 0.15 mag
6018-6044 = 0.06 mag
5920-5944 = 0.14 mag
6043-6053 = -0.05 mag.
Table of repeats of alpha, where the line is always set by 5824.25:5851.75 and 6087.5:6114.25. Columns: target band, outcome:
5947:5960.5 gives -1.0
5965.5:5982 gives 0.6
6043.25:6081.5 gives -1.0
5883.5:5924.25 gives 5.8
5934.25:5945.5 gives 0.6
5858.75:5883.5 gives 0.7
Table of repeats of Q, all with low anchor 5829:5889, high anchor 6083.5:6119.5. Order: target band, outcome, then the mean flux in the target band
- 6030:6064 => 0.4 Angstrom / 11.3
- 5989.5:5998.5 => 1.1 Angstrom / 9.9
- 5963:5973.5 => 0.4 Angstrom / 10.9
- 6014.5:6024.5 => 0.4 Angstrom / 10.9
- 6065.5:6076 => -0.1 Angstrom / 11.6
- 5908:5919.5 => 0.6 Angstrom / 10.7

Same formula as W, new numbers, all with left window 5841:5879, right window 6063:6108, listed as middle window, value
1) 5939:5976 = 0.0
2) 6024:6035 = 0.6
